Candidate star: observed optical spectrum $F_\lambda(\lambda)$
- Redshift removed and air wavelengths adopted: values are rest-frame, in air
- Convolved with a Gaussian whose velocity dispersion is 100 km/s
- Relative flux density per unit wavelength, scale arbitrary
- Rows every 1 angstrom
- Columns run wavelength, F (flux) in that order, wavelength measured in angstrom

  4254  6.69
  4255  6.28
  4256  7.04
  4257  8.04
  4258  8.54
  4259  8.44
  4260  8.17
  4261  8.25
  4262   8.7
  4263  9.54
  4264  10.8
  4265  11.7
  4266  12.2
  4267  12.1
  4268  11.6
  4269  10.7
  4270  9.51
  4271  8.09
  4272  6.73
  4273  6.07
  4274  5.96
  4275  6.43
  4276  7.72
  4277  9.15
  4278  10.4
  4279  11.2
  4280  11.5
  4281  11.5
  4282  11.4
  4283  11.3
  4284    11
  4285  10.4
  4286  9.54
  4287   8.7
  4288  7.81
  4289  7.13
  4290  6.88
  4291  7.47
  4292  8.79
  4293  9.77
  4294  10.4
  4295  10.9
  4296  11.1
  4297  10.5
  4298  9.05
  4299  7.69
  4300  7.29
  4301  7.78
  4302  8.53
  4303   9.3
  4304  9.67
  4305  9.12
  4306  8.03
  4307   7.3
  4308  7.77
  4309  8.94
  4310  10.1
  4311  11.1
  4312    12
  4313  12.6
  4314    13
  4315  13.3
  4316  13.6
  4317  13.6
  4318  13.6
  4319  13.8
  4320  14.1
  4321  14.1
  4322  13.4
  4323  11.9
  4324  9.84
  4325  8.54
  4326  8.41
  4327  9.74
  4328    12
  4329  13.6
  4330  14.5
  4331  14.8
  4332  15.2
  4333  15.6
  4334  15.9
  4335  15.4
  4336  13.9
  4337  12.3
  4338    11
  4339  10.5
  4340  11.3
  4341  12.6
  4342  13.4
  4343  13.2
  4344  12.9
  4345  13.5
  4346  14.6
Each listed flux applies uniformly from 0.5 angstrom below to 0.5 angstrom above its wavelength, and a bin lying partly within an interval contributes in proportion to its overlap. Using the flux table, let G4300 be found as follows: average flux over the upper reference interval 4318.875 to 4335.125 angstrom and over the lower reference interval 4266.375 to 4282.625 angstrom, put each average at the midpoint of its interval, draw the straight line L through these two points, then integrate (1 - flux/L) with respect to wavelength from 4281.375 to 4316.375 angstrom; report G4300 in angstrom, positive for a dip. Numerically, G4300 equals 4.3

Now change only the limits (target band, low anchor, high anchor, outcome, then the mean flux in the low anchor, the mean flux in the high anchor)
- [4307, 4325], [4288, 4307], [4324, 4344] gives -1.9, 8.79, 12.7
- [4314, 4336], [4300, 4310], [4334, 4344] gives -4.2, 8.51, 12.8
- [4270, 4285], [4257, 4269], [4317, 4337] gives 2.1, 9.95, 13.1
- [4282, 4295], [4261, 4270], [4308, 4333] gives 2.4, 10.7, 12.3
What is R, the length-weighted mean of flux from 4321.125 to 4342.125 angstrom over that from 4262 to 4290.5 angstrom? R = 1.32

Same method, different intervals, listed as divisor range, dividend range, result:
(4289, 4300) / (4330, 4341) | 1.50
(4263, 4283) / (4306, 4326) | 1.18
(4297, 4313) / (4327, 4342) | 1.47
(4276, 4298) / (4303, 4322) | 1.17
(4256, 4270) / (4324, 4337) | 1.33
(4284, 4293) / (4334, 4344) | 1.49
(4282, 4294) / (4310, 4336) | 1.41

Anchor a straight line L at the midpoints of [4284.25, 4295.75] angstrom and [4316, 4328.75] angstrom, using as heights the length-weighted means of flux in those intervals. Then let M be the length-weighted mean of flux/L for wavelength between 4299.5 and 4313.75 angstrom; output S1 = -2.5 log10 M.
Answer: 0.138 mag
